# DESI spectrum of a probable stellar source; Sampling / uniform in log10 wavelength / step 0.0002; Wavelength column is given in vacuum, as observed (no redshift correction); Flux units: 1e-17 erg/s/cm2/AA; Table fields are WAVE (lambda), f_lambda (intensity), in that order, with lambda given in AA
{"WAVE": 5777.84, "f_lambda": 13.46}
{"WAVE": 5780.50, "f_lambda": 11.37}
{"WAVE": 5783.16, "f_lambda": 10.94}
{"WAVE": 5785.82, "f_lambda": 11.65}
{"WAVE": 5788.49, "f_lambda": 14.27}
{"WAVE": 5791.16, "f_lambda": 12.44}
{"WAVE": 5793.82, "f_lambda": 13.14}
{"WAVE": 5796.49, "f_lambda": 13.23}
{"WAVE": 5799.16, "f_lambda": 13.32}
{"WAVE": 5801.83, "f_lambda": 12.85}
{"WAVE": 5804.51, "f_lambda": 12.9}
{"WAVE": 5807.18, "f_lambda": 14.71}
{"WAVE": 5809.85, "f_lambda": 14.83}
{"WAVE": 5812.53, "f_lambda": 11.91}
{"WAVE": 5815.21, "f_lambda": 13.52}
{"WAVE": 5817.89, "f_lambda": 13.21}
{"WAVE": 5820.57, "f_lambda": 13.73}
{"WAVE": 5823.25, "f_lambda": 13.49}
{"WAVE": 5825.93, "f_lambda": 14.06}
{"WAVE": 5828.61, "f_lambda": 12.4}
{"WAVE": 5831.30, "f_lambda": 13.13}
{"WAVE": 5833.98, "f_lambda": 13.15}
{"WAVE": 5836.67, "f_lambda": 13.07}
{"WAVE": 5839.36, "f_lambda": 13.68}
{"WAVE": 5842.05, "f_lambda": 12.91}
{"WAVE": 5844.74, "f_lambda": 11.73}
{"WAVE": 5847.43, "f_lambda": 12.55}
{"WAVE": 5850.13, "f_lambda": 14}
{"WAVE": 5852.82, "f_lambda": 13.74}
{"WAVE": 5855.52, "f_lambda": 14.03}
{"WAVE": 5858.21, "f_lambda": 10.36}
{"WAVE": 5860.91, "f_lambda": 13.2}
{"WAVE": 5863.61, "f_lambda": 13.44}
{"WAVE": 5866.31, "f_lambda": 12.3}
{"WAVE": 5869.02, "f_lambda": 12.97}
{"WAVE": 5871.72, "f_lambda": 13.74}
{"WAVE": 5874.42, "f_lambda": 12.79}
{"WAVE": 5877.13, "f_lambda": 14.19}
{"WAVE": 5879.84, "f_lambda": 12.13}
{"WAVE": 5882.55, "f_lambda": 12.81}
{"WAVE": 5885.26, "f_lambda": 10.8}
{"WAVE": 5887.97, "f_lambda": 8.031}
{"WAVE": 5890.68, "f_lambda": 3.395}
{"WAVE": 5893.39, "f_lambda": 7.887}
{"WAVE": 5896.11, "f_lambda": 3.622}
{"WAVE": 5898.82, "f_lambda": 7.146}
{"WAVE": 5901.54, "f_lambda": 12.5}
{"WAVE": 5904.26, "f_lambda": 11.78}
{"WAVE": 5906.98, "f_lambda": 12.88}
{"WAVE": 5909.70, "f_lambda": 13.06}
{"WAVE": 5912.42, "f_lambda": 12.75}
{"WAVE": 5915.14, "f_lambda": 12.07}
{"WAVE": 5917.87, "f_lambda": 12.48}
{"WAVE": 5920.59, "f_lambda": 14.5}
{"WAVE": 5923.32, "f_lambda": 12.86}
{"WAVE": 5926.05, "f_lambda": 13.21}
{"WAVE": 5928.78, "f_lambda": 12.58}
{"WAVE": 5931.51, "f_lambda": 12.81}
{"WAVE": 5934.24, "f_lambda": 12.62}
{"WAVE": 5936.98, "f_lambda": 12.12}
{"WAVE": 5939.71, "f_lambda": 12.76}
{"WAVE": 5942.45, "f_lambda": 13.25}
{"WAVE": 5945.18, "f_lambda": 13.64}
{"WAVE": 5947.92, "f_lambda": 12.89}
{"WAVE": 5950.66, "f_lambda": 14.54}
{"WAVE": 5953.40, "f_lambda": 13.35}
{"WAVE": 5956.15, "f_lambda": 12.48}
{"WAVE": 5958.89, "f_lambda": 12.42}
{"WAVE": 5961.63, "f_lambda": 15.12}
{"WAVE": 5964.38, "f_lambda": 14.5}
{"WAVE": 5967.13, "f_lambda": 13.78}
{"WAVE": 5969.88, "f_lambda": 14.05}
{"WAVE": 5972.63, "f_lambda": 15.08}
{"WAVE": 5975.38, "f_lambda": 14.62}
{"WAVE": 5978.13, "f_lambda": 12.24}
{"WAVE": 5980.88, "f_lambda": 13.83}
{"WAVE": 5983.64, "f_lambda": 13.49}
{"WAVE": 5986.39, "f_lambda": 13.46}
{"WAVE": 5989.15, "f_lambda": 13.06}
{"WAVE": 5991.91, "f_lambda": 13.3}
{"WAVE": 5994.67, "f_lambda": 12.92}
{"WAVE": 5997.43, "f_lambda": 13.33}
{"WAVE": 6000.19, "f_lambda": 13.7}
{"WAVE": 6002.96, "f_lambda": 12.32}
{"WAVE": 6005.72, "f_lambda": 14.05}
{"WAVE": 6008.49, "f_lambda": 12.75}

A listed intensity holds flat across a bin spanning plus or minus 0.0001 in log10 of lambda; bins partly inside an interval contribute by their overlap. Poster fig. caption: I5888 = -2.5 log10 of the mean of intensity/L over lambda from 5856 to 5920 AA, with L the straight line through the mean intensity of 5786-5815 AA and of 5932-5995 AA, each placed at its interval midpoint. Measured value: 0.19 mag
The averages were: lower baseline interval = 13.3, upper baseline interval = 13.5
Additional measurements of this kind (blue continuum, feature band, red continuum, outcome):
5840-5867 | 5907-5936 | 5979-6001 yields 0.02 mag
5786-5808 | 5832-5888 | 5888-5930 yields -0.08 mag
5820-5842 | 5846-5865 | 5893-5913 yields -0.07 mag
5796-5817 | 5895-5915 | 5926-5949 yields 0.21 mag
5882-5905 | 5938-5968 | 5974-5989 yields -0.14 mag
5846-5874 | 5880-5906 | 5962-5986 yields 0.44 mag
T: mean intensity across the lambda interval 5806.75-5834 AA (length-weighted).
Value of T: 13.4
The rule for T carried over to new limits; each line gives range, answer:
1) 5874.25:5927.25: 11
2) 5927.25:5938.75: 12.6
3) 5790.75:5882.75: 13.1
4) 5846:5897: 11.4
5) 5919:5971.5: 13.3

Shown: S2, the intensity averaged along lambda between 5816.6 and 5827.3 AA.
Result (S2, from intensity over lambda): 13.6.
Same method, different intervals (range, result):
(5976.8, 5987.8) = 13.3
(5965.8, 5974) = 14.3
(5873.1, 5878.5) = 13.5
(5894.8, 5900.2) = 5.43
